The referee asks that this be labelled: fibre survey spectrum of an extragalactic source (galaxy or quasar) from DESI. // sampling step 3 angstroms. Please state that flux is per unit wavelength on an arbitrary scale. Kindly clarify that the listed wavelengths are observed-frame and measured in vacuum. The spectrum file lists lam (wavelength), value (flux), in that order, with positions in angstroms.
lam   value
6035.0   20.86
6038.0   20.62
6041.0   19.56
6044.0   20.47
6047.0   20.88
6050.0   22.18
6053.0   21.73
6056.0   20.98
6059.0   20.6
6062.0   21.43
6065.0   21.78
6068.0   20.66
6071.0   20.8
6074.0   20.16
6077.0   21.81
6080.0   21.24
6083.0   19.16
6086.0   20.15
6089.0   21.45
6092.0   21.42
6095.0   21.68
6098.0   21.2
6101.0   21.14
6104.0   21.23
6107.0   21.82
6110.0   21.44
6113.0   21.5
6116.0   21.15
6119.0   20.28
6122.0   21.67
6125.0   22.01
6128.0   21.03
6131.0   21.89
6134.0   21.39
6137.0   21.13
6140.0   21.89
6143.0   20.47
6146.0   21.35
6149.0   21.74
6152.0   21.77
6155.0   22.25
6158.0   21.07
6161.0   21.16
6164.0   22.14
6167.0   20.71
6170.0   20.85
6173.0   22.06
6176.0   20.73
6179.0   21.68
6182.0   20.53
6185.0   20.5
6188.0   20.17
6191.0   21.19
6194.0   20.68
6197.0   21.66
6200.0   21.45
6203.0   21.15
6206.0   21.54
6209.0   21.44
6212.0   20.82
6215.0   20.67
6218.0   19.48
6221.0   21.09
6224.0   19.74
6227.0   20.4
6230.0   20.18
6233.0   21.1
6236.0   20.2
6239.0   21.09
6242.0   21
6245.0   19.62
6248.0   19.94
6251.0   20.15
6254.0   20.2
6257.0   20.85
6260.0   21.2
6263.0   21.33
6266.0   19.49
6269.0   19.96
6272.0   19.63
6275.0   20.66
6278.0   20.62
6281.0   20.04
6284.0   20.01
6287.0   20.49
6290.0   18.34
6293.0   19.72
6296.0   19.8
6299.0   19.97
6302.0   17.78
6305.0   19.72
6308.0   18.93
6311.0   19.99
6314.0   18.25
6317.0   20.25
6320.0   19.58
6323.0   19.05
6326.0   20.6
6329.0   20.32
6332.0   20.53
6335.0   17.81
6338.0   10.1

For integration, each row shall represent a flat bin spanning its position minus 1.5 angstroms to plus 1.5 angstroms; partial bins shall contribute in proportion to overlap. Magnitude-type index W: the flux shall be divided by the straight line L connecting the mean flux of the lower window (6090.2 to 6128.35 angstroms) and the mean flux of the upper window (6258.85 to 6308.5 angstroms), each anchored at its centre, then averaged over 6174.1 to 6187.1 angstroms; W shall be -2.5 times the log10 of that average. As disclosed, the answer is -0.01 mag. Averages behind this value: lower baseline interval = 21.4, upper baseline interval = 19.9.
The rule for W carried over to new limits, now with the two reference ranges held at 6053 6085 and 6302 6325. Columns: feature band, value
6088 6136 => -0.040 mag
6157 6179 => -0.054 mag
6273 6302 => -0.020 mag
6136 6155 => -0.055 mag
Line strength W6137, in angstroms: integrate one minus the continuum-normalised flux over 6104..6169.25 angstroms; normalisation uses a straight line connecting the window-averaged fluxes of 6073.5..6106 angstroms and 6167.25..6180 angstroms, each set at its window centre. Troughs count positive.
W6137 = -0.8 angstroms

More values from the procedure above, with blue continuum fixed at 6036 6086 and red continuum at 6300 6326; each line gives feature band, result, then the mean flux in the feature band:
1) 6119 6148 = -1.4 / 21.4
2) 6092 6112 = -0.8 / 21.4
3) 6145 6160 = -1.0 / 21.6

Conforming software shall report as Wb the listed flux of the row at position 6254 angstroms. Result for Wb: 20.2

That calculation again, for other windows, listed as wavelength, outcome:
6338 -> 10.1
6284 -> 20.01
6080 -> 21.24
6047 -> 20.88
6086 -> 20.15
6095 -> 21.68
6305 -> 19.72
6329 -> 20.32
